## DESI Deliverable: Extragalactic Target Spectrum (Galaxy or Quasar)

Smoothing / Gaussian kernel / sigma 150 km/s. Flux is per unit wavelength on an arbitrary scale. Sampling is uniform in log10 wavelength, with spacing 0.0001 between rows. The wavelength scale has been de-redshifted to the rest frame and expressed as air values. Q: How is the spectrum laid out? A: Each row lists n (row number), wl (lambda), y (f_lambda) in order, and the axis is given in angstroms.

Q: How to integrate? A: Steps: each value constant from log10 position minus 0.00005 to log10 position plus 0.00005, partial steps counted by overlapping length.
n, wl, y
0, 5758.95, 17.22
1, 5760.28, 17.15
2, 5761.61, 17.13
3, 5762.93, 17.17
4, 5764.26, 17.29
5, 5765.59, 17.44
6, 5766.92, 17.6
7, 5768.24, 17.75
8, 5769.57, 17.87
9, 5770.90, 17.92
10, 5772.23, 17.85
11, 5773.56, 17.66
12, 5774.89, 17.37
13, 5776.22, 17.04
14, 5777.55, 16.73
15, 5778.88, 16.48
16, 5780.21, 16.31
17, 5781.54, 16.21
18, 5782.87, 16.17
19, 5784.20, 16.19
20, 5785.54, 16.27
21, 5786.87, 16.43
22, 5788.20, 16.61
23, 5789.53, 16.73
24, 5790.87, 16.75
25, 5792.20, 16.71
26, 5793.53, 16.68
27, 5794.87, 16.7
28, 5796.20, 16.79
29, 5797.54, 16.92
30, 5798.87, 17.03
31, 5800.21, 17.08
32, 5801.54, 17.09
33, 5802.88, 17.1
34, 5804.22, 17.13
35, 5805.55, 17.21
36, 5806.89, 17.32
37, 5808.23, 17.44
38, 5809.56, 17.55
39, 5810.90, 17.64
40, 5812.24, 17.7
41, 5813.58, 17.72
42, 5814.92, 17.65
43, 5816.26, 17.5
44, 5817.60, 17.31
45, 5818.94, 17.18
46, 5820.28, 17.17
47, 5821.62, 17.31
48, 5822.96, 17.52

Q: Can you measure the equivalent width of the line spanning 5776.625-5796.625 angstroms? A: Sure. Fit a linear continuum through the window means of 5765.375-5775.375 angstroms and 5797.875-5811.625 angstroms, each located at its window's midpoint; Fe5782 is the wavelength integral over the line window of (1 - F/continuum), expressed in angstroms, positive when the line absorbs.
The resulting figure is 1.1 angstroms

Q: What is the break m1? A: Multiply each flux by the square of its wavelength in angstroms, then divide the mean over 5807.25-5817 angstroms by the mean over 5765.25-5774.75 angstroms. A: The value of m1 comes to 1.0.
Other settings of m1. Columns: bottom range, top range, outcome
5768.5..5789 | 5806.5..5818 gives 1.05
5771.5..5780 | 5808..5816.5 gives 1.04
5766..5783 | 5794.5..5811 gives 1.01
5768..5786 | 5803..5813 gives 1.04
